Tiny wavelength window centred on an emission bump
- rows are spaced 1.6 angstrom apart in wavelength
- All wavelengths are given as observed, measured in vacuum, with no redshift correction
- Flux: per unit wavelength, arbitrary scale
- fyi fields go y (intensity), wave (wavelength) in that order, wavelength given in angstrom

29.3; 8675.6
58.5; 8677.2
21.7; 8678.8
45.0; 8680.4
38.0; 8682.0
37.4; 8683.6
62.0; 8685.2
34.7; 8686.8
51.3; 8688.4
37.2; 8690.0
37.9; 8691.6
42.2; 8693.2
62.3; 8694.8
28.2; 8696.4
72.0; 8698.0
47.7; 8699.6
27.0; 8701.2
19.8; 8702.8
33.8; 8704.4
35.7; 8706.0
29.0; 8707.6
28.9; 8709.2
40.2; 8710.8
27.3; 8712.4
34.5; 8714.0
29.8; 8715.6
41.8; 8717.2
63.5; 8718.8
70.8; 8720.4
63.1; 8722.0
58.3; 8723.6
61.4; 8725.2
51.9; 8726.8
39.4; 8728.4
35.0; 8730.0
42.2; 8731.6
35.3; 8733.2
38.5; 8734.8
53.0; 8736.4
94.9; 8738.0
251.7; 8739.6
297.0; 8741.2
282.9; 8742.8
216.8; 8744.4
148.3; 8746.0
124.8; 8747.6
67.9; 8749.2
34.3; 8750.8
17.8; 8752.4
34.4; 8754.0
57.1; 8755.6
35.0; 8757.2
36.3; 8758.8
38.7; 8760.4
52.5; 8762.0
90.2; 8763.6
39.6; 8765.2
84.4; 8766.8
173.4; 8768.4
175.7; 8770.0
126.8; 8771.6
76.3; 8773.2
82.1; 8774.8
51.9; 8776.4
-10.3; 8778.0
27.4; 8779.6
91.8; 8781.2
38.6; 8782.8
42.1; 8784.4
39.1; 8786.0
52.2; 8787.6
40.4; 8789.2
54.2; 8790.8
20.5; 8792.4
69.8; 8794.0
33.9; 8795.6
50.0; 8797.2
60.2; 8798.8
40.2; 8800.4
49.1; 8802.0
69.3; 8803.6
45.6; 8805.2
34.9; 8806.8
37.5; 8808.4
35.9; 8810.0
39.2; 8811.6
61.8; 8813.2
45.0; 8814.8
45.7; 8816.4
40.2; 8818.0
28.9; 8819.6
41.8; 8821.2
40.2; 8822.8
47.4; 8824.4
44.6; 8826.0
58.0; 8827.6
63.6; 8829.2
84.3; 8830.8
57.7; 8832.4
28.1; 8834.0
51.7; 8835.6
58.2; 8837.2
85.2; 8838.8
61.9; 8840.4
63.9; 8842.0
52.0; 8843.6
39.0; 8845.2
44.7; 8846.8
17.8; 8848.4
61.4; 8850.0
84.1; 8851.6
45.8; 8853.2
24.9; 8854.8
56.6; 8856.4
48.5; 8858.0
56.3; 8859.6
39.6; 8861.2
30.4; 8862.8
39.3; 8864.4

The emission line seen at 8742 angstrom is H-alpha 6563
